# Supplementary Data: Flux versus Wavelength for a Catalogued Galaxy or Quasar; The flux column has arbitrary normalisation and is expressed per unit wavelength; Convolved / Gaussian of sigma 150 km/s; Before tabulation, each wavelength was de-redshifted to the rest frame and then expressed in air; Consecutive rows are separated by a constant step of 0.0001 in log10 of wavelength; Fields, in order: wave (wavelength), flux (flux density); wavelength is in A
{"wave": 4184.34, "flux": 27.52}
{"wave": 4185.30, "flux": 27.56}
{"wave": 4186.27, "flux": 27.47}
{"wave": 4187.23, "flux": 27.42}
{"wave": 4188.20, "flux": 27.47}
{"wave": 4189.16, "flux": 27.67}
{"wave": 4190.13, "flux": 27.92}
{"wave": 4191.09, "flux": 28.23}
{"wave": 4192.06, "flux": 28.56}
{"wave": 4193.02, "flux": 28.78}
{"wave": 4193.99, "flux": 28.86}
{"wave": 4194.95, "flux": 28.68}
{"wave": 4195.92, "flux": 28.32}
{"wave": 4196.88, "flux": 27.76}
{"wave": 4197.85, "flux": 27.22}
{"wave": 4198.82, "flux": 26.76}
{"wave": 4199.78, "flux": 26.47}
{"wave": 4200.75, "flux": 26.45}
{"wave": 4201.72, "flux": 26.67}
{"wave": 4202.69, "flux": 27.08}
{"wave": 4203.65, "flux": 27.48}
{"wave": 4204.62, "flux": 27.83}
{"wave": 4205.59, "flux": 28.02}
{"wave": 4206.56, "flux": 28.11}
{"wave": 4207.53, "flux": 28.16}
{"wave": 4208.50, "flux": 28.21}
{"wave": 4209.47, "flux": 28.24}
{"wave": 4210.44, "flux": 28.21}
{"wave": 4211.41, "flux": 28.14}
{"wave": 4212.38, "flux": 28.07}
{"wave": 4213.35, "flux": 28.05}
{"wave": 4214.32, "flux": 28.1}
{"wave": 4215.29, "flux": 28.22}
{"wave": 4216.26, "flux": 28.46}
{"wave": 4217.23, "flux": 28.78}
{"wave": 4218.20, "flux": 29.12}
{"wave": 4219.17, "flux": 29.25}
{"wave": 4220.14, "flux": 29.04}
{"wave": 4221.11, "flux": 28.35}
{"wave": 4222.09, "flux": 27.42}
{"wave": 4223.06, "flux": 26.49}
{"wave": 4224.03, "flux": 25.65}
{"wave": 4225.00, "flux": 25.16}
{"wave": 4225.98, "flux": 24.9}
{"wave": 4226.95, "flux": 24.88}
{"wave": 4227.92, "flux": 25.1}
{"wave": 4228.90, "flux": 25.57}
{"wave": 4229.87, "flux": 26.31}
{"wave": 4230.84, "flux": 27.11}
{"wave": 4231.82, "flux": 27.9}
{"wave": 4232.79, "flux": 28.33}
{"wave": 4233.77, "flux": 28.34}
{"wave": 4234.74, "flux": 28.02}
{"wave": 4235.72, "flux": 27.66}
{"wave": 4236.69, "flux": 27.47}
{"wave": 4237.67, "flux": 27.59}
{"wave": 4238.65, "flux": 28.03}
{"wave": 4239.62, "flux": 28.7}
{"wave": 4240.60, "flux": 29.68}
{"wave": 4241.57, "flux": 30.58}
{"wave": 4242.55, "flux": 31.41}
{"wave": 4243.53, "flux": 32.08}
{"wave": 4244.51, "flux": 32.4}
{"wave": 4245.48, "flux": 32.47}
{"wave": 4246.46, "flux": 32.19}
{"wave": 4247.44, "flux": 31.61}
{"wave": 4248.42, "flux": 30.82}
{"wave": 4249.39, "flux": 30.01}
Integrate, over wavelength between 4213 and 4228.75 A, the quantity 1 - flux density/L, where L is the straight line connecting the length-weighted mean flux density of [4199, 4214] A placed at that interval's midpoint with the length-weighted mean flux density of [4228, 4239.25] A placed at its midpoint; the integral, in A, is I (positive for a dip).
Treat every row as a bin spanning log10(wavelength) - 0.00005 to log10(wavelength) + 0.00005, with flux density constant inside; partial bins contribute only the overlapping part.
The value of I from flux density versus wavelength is 0.2 A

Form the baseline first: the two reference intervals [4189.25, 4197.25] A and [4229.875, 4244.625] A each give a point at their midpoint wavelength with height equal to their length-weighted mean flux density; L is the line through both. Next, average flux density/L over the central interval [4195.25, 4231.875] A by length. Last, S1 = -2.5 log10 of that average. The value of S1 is 0.05 mag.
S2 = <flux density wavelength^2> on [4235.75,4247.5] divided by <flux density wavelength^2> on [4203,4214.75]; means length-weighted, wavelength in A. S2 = 1.1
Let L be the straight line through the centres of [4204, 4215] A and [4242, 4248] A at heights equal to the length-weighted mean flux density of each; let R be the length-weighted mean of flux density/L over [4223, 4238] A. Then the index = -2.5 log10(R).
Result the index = 0.14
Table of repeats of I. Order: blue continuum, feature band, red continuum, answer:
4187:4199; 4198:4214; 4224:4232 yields -0.3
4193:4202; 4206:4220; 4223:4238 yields -0.6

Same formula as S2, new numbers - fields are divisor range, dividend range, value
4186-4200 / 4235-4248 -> 1.10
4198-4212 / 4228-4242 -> 1.03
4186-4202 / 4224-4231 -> 0.94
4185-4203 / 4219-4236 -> 0.99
